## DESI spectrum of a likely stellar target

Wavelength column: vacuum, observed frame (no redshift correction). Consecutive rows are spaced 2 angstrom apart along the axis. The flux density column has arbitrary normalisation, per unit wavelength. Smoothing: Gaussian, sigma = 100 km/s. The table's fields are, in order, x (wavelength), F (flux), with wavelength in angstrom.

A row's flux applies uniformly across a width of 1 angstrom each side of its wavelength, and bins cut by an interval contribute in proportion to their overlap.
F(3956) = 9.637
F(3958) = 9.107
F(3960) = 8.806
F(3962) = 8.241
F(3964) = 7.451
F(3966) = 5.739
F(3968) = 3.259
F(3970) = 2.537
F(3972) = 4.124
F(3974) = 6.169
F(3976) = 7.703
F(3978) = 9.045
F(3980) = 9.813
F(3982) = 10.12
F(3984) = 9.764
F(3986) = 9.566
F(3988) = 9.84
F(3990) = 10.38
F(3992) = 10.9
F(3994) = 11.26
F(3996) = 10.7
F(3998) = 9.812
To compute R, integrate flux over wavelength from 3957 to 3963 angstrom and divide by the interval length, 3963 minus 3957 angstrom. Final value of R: 8.72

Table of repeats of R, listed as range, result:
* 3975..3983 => 9.17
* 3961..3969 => 6.17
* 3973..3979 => 7.64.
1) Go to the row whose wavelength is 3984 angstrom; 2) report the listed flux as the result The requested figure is 9.764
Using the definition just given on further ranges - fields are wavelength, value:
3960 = 8.806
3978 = 9.045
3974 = 6.169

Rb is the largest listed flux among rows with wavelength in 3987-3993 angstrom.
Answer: 10.9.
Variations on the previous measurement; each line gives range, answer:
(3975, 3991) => 10.38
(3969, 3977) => 7.703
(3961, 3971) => 8.241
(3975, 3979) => 9.045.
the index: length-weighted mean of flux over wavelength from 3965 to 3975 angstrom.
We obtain 4.37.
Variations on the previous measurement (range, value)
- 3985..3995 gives 10.4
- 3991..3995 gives 11.1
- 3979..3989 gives 9.82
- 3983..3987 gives 9.66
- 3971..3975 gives 5.15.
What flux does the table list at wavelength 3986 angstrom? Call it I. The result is 9.566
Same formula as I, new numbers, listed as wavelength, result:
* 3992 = 10.9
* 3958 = 9.107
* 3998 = 9.812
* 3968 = 3.259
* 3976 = 7.703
